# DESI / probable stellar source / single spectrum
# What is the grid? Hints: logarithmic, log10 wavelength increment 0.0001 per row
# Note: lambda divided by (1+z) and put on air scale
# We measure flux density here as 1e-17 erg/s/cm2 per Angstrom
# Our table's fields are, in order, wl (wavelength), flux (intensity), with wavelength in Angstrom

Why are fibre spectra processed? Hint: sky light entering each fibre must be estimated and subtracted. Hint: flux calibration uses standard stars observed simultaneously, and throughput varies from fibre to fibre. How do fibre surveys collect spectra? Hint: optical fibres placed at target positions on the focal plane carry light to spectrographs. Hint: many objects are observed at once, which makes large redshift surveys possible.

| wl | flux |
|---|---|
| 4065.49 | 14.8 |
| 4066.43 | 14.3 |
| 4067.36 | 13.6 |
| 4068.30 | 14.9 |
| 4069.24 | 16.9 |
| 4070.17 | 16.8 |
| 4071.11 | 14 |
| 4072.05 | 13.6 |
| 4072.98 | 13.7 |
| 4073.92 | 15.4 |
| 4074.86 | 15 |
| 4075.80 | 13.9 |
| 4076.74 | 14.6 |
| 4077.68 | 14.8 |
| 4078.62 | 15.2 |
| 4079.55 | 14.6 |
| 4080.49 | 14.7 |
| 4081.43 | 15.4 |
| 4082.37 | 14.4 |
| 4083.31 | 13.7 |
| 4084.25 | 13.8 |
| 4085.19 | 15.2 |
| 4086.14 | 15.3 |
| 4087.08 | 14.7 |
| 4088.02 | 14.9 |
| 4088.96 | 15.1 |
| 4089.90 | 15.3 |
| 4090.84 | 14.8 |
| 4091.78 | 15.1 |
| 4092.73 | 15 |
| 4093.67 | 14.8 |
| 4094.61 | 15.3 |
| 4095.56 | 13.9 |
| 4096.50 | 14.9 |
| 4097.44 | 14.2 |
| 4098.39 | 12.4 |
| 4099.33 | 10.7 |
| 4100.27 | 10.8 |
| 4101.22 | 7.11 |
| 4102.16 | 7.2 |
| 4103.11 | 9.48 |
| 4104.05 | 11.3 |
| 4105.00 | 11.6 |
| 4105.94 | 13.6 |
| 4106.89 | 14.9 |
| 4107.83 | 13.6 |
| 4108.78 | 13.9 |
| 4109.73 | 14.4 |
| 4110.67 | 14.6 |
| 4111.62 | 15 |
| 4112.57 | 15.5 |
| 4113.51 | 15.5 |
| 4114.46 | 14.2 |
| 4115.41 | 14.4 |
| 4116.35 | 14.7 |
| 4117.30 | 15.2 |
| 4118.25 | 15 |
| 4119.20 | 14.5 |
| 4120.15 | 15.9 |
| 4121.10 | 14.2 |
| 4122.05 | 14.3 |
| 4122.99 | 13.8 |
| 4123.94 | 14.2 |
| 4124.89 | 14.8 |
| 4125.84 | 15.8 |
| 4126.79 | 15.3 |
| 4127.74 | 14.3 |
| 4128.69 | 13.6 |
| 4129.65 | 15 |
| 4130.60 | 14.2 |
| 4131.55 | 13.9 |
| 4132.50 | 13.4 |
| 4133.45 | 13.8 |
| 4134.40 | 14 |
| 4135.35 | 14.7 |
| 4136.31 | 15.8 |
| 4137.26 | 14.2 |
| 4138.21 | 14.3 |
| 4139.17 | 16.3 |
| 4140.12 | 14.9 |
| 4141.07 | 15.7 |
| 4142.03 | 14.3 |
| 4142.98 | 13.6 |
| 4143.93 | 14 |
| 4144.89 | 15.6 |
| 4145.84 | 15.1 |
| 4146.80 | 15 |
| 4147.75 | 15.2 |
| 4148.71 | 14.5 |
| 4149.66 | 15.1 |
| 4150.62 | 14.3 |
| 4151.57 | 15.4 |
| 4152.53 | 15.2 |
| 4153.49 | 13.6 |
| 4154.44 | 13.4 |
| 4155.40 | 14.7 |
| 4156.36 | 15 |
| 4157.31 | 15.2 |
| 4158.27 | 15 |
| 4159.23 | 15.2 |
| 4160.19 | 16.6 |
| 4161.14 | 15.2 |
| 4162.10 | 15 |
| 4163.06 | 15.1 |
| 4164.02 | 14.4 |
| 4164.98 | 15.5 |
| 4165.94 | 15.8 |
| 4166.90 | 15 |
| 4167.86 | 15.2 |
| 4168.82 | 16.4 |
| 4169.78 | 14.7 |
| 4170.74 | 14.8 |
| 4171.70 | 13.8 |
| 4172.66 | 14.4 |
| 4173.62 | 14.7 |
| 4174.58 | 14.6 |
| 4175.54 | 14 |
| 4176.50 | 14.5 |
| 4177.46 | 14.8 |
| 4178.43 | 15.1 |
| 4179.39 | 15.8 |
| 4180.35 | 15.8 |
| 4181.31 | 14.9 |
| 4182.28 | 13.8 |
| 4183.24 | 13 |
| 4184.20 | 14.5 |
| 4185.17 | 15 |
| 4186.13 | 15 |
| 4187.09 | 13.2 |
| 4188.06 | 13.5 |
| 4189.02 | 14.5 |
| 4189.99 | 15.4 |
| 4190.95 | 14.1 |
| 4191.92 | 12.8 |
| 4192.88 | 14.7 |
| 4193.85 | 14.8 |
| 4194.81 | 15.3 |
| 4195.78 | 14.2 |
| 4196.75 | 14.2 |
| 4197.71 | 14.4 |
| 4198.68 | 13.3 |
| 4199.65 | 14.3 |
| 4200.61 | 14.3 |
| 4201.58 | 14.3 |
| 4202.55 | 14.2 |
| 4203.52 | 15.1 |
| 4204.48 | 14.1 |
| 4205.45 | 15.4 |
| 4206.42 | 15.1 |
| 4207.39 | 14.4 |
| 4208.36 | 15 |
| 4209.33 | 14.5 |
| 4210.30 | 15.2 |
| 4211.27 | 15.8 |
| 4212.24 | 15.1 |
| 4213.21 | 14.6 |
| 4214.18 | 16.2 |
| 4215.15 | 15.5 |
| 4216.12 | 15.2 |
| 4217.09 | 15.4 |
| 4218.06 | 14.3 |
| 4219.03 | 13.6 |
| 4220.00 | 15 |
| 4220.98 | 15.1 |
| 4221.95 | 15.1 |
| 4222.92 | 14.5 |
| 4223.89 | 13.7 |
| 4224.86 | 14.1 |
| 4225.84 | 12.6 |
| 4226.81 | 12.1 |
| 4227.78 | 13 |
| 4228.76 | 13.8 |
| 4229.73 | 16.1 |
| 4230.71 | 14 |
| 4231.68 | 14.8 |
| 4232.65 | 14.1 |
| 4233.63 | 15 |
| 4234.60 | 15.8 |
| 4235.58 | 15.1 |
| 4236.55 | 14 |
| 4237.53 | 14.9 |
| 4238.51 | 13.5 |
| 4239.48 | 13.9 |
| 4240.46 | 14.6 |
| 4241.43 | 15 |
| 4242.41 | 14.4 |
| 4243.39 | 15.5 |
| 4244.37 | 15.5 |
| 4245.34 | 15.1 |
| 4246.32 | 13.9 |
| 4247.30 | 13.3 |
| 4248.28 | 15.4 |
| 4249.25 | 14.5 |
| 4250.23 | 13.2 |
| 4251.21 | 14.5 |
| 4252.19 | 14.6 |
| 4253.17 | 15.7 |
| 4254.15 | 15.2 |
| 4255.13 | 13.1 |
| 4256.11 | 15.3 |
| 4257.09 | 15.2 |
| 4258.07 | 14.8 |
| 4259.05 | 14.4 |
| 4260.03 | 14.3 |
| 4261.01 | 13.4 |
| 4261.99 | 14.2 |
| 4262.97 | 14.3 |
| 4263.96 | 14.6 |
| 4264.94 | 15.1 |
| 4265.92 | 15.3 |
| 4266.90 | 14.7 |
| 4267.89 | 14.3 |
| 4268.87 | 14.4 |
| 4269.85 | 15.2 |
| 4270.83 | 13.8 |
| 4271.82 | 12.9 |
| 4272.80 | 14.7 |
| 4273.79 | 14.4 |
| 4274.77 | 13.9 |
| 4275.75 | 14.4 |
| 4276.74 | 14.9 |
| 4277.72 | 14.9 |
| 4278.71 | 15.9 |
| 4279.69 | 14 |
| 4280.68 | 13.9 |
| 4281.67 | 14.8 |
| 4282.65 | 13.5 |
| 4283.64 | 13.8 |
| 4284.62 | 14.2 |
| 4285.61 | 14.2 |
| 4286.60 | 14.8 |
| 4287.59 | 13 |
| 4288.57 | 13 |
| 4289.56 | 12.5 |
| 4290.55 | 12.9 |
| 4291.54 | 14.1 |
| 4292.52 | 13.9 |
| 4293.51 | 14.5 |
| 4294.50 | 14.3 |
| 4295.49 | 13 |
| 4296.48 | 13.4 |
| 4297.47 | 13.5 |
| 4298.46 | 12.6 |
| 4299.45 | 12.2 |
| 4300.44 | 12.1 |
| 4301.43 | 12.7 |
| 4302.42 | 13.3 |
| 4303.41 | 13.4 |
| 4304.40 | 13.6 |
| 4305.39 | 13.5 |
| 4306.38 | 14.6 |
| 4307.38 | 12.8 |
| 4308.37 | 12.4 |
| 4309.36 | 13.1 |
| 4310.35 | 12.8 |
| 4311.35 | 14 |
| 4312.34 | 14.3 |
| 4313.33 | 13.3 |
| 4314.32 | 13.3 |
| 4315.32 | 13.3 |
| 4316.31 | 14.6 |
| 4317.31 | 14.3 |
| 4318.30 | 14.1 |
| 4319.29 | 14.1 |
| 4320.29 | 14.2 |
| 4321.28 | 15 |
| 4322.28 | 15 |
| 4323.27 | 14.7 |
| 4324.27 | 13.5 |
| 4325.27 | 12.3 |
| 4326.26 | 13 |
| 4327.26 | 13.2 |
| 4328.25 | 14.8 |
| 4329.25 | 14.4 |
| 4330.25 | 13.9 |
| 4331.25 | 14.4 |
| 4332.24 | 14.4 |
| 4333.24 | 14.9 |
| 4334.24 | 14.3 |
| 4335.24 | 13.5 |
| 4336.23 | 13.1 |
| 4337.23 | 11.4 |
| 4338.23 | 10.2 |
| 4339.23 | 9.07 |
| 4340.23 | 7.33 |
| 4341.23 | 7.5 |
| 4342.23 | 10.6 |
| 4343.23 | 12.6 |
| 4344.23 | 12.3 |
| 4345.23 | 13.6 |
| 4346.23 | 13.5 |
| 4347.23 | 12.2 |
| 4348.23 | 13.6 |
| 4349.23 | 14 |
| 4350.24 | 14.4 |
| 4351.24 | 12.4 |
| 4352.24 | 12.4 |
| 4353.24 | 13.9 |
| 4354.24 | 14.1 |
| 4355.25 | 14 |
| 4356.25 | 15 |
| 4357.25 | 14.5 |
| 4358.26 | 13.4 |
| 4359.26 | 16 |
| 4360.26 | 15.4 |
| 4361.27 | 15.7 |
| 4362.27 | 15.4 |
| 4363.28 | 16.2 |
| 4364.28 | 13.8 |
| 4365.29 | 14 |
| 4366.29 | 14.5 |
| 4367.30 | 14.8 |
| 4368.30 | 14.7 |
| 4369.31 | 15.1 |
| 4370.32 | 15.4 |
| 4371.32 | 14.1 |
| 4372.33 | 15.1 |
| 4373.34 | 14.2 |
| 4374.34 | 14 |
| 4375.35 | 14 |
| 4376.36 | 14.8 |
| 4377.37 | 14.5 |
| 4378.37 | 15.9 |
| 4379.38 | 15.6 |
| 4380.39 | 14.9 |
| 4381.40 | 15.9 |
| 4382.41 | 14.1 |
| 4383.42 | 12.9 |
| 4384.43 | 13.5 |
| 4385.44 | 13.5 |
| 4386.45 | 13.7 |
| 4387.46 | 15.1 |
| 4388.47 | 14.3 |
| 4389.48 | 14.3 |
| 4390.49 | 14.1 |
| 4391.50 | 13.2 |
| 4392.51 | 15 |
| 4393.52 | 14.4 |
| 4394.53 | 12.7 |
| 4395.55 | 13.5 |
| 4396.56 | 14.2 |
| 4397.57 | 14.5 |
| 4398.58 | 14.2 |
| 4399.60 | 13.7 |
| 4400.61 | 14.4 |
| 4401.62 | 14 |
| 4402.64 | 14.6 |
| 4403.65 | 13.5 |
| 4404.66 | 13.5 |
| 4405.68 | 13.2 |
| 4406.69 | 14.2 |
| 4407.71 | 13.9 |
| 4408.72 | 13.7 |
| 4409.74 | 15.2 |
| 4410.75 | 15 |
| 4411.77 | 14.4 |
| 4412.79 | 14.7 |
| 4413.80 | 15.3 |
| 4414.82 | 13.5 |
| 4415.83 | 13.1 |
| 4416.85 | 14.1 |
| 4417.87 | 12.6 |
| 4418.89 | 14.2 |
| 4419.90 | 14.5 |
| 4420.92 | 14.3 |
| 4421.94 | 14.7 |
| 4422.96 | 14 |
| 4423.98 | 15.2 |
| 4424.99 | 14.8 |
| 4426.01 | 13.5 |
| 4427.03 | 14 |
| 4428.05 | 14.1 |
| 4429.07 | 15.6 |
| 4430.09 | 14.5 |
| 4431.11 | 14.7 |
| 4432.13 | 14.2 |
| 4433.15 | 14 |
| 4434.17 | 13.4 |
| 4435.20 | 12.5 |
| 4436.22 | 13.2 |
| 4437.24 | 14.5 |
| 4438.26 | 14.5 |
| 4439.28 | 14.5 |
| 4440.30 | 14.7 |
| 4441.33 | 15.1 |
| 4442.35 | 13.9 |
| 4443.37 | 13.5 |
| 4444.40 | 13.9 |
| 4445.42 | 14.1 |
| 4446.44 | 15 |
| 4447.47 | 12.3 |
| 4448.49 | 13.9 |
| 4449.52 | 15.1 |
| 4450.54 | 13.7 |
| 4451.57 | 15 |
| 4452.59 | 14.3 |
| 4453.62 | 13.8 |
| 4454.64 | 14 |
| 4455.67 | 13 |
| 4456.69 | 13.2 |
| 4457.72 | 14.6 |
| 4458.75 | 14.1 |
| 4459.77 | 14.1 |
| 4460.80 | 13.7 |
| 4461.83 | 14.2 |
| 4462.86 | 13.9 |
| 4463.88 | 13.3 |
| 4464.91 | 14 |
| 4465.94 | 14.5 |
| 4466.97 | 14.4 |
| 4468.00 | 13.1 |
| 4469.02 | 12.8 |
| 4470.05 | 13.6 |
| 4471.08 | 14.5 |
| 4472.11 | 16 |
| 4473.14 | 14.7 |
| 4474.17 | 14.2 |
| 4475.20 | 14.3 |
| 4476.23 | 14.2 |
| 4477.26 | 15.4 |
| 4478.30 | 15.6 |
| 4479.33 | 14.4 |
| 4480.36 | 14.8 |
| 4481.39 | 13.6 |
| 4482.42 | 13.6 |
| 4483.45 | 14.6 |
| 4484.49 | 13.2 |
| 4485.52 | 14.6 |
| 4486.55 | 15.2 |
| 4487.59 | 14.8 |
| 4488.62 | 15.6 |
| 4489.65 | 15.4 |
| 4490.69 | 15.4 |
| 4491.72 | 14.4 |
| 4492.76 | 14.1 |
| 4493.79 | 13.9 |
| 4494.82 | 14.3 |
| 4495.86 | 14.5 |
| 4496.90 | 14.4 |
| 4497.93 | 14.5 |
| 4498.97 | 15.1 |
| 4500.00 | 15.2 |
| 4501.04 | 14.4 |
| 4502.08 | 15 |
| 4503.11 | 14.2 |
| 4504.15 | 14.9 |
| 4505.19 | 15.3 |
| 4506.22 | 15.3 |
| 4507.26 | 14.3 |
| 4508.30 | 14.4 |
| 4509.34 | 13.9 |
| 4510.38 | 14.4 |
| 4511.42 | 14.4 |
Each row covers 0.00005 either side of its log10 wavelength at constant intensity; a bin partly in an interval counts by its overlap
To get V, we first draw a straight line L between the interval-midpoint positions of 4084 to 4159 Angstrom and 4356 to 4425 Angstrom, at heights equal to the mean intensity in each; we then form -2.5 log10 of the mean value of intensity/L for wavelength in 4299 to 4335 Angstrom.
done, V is 0.048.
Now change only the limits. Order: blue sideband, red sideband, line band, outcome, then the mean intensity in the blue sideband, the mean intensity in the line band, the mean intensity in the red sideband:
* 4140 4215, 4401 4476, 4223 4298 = 0.02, 14.7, 14.3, 14.1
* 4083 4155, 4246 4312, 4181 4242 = -0.03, 14.2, 14.5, 14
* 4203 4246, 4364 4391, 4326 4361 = 0.11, 14.7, 13.1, 14.5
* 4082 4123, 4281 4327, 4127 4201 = -0.07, 13.8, 14.7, 13.6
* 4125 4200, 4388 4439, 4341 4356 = 0.11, 14.7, 12.9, 14.1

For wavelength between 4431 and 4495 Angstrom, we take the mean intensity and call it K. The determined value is 14.2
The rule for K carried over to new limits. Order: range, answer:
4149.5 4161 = 14.9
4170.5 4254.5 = 14.5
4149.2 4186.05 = 14.9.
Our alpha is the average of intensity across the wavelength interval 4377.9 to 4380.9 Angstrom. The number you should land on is 15.4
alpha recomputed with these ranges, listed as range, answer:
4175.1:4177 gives 14.3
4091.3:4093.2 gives 15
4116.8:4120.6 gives 15.1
